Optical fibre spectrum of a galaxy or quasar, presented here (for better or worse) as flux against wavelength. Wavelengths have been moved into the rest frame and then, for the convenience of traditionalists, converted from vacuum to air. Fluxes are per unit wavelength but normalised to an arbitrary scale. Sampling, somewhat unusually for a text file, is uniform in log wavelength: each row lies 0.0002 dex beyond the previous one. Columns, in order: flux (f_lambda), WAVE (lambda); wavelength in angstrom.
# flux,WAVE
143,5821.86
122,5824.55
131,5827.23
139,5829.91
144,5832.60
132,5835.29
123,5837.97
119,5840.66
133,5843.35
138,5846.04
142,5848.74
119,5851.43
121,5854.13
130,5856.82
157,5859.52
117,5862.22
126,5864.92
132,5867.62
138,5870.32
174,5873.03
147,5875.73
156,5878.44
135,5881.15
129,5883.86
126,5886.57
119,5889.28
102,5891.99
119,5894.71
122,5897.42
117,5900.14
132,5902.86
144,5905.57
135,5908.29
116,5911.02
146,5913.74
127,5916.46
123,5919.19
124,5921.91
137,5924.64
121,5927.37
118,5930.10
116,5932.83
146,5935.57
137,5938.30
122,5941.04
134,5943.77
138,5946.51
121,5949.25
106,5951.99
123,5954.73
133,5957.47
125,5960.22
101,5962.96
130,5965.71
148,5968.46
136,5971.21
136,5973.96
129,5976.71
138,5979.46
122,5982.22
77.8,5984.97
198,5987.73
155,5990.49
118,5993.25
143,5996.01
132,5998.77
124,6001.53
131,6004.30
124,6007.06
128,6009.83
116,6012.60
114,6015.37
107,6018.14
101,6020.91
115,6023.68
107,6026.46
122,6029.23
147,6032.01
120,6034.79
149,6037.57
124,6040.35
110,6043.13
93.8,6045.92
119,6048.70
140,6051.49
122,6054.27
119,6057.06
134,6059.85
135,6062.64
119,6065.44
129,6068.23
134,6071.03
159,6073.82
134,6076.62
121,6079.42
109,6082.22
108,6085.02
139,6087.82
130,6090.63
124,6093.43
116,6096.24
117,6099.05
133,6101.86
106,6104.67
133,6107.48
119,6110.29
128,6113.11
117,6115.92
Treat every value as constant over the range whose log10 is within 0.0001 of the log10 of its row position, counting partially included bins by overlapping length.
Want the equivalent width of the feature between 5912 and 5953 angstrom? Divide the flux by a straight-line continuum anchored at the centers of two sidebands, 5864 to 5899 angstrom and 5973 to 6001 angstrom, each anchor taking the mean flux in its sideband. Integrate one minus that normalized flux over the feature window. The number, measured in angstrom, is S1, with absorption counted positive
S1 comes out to 1.8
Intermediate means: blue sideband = 133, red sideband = 135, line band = 128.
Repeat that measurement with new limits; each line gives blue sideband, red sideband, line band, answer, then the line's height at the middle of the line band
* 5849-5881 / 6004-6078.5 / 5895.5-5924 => 1.2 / 134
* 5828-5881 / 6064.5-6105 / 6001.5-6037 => 2.3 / 129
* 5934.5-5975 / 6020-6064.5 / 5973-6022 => -0.6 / 126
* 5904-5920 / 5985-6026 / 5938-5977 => 0.6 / 130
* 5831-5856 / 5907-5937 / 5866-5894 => -1.3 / 129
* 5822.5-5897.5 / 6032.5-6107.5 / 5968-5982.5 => -0.8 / 128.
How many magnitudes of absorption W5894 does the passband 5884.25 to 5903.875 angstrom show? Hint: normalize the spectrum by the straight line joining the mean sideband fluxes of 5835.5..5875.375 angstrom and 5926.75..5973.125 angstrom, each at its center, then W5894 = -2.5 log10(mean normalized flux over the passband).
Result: 0.097 mag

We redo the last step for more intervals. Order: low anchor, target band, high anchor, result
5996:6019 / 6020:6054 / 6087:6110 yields 0.02 mag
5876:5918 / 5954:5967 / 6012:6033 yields 0.00 mag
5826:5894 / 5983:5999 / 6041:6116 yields -0.08 mag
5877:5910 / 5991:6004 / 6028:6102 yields -0.04 mag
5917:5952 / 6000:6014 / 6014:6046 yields -0.04 mag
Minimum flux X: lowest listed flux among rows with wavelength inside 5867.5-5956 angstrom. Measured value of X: 102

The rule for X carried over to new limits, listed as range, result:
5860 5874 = 117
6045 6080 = 93.8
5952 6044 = 77.8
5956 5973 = 101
